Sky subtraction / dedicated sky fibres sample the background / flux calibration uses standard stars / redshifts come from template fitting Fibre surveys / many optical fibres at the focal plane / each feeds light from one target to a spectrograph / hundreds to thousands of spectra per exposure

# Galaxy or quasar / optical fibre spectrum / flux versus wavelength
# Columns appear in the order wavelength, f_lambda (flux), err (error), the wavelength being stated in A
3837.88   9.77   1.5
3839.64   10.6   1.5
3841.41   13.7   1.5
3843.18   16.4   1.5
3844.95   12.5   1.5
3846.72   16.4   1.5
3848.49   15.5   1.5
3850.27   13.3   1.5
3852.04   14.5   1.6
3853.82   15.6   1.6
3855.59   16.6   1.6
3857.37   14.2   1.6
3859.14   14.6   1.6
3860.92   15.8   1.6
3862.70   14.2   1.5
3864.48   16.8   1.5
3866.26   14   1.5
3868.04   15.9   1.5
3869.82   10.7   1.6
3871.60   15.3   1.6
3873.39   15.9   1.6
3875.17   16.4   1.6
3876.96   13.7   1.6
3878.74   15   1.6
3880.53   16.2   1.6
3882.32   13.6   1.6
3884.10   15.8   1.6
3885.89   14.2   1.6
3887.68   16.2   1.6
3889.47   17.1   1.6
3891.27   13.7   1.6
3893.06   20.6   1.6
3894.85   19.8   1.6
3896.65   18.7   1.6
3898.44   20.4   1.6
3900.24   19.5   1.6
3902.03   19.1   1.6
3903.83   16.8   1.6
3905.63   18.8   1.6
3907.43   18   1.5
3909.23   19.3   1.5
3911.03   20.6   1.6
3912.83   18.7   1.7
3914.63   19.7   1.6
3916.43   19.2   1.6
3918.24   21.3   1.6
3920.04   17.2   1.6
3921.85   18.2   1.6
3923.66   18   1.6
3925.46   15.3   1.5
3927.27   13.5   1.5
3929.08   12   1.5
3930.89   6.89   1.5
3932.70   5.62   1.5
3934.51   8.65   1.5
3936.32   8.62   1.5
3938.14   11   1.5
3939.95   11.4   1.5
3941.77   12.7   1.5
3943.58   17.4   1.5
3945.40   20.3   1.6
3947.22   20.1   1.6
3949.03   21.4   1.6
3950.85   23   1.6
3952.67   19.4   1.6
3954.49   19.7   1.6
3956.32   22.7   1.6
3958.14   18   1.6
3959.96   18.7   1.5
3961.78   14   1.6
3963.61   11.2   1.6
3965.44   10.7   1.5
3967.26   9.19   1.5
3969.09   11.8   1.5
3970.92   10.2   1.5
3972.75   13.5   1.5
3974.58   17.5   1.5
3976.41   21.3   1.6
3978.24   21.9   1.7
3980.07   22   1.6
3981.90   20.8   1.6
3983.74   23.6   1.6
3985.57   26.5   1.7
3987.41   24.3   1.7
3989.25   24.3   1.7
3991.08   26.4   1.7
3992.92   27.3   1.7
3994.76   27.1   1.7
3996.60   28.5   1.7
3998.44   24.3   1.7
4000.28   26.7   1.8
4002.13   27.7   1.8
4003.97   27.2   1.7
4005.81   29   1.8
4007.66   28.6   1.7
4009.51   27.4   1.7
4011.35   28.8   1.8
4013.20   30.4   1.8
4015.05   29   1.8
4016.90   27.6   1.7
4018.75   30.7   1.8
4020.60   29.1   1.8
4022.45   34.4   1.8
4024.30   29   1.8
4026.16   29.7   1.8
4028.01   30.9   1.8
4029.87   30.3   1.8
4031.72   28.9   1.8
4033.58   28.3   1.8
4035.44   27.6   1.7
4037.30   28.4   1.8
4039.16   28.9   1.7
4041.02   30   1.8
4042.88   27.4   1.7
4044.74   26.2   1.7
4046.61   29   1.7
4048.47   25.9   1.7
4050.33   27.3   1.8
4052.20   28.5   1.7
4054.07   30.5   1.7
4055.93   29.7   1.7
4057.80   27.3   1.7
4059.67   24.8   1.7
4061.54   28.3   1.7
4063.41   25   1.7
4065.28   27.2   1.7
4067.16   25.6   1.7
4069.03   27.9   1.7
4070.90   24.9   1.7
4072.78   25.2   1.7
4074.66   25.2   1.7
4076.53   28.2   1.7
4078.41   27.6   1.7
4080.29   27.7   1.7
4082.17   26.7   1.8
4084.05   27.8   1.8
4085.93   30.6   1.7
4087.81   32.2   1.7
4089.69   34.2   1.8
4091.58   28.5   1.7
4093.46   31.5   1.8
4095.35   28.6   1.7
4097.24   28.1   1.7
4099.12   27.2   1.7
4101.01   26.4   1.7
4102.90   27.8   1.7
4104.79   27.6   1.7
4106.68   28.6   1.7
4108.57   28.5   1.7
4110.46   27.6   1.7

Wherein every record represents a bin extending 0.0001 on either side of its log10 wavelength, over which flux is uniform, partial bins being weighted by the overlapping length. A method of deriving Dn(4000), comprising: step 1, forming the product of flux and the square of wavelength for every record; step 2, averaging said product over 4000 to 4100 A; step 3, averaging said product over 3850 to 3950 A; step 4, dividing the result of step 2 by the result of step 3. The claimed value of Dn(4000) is 1.9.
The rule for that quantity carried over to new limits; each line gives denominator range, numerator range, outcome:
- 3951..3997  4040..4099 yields 1.50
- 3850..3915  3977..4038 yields 1.77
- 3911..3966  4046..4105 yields 1.88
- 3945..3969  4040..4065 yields 1.68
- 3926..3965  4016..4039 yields 2.05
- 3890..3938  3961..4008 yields 1.35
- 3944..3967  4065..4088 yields 1.61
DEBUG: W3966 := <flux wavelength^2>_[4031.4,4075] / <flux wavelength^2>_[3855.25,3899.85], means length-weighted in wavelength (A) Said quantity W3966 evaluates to 1.89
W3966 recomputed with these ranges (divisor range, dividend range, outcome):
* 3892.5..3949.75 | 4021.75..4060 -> 1.85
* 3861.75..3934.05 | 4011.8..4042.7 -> 1.94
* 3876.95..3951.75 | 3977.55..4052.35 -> 1.77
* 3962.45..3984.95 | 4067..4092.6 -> 1.82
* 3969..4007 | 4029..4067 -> 1.24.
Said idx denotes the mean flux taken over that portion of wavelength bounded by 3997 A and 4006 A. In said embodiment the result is 26.9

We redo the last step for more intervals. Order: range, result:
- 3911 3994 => 17.3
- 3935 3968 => 16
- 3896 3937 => 16.3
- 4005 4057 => 29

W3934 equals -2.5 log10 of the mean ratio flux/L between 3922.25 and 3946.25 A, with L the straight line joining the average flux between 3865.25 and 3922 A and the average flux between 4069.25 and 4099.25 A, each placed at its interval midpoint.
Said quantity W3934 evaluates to 0.48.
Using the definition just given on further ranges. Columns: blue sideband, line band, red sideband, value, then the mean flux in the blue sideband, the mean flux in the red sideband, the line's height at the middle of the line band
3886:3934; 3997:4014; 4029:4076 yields -0.157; 17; 27.5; 24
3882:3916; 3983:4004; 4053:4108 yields -0.129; 18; 28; 23.2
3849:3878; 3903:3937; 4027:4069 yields 0.194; 14.9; 28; 18.9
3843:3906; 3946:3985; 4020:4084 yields 0.236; 15.9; 28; 22.1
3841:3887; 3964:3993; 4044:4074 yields 0.163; 14.9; 27.1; 22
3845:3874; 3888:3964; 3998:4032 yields 0.220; 14.9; 29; 20.9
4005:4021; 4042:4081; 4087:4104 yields 0.080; 28.9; 29.3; 29.2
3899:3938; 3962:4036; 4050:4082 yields -0.104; 15.9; 27.1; 22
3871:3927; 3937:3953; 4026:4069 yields 0.206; 17.5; 28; 20.7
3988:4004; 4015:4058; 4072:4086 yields -0.082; 26.5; 27.2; 26.9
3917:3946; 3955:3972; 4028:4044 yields 0.262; 13.6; 28.8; 18.3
